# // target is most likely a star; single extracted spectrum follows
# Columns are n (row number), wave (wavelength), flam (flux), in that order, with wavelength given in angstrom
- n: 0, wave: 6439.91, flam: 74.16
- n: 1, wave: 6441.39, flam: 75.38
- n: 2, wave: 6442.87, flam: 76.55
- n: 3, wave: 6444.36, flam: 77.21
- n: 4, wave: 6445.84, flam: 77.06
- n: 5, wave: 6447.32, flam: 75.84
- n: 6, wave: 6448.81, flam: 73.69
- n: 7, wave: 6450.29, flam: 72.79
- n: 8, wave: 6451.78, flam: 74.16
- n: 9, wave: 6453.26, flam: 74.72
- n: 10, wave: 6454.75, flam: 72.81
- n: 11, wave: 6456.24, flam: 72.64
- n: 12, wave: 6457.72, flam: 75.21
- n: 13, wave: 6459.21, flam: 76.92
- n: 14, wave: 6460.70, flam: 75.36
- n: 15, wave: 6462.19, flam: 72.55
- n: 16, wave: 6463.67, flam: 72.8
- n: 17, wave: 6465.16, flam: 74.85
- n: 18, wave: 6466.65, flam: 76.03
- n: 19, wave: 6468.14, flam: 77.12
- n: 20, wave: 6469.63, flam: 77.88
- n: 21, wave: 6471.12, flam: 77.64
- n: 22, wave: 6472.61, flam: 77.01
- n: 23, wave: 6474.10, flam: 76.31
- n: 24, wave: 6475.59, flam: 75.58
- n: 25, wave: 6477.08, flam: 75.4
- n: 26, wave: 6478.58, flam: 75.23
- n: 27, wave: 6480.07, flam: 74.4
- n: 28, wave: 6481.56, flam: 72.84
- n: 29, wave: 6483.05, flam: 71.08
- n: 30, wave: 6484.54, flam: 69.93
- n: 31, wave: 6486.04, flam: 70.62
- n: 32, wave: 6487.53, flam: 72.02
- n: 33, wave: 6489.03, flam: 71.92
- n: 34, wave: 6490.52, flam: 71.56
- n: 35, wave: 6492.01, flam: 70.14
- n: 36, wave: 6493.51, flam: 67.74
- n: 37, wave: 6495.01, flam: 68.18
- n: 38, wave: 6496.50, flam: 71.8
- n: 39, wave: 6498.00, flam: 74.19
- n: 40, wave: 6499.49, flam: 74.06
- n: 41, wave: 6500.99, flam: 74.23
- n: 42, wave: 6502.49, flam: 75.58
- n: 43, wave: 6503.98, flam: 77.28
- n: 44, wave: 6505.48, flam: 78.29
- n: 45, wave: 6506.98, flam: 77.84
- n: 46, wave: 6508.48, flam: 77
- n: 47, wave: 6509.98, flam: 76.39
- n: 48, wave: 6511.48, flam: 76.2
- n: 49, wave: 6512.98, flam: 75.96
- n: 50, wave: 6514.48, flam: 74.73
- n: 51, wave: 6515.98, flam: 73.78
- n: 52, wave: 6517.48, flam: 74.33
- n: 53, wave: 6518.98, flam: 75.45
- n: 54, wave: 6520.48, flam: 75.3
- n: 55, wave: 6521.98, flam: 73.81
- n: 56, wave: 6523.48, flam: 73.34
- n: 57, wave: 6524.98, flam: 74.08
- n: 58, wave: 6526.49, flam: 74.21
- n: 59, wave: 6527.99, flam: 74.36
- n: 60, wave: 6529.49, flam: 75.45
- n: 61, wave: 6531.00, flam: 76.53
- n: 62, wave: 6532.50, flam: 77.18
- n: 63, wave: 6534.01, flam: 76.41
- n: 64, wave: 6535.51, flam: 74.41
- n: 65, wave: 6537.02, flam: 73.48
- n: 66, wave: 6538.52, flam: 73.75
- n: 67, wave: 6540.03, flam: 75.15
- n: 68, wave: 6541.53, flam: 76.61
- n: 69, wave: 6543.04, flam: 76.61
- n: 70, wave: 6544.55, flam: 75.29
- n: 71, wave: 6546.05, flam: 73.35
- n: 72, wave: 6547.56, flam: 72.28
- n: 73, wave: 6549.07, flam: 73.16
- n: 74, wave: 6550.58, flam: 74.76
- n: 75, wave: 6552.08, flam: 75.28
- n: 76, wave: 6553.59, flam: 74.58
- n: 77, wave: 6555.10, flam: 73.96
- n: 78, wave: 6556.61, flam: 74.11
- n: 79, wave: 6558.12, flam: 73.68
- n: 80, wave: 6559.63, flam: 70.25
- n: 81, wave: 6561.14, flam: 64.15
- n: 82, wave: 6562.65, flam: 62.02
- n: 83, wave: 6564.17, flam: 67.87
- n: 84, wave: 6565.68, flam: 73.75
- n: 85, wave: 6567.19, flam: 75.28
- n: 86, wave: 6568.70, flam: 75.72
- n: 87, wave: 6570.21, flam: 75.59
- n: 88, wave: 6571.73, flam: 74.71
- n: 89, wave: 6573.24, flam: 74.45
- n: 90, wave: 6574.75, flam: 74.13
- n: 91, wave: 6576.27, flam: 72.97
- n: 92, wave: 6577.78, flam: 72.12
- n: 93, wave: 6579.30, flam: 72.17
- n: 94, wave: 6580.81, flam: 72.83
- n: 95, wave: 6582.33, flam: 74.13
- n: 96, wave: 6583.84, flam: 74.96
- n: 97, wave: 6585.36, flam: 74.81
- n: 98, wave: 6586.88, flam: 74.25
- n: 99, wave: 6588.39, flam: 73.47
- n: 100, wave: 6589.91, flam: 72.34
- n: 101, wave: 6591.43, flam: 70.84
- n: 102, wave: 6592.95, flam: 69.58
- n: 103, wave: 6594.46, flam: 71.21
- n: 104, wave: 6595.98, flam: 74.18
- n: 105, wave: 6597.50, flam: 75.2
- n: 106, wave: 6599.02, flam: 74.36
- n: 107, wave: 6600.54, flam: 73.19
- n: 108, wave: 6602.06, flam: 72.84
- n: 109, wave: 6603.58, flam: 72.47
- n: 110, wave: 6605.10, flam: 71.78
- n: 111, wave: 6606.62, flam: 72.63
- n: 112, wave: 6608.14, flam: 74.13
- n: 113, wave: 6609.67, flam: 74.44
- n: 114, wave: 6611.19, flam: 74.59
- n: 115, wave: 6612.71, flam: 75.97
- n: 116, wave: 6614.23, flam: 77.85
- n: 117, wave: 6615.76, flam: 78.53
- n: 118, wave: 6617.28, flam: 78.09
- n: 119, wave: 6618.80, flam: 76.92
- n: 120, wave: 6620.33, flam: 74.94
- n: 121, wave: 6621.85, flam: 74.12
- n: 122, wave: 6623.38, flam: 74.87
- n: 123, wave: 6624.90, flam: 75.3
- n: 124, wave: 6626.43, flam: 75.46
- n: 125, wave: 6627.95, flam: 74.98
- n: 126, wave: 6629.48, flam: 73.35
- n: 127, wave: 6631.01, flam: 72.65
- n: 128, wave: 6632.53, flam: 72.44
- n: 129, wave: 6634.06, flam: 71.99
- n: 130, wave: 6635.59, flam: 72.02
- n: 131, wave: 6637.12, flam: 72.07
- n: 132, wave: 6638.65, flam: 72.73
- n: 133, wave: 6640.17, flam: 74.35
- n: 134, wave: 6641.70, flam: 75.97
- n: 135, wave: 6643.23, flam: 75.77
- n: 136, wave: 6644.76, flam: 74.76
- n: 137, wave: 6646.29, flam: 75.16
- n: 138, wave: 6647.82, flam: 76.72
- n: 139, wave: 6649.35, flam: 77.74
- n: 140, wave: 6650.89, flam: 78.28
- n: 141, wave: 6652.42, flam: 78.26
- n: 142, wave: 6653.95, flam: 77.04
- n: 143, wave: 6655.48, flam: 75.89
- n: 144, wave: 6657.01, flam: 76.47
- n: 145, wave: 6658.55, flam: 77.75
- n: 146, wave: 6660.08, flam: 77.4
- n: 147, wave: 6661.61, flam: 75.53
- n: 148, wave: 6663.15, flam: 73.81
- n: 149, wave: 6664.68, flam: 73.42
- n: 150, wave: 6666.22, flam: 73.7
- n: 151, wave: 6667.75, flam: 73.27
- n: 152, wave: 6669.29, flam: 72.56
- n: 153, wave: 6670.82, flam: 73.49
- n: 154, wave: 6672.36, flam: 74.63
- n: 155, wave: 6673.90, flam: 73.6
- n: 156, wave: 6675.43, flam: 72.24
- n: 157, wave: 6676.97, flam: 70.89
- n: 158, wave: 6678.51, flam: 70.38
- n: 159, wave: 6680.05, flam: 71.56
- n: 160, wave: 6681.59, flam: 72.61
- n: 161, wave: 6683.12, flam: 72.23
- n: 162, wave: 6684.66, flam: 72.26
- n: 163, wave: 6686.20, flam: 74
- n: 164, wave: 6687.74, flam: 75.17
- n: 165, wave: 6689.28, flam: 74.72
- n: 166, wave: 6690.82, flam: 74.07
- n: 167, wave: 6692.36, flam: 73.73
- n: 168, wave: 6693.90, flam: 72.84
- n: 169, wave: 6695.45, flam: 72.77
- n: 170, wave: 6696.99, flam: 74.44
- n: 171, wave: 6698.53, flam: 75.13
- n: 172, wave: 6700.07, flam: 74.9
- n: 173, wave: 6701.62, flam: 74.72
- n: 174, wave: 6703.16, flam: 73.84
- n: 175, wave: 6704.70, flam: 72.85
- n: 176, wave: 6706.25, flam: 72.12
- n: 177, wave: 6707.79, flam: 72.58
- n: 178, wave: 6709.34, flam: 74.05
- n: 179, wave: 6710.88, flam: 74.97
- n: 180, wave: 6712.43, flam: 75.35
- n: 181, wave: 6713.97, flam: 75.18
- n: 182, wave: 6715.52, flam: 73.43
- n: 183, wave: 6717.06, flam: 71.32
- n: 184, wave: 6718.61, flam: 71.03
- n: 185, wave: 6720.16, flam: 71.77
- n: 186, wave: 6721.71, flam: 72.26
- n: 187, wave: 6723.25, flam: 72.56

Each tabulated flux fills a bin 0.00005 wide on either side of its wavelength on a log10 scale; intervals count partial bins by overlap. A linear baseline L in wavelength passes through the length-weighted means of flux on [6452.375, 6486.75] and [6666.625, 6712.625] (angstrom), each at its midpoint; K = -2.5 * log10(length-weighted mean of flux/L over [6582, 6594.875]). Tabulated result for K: 0.02 mag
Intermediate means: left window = 74.6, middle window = 72.9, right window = 73.4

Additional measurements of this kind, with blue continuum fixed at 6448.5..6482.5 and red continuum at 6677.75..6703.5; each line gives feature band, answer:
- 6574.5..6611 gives 0.015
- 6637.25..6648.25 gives -0.016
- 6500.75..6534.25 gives -0.013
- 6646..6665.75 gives -0.039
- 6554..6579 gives 0.031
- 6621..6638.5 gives 0.005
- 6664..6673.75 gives 0.002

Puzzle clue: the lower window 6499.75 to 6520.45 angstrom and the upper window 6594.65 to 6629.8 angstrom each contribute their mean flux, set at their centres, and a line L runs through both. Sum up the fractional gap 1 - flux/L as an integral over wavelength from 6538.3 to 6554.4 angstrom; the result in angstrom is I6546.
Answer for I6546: 0.2 angstrom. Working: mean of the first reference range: 75.8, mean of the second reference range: 74.7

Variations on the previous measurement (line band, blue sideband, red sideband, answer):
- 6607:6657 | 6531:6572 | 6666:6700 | -1.29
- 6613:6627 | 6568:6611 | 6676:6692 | -0.58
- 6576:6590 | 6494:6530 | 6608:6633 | 0.30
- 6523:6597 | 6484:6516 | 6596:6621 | 0.81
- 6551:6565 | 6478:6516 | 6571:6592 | 0.52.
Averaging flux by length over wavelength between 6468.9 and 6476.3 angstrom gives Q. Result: 76.9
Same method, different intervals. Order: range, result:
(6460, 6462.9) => 73.9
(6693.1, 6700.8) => 74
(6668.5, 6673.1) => 73.5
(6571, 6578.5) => 73.7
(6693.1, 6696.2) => 72.6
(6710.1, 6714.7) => 75.3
